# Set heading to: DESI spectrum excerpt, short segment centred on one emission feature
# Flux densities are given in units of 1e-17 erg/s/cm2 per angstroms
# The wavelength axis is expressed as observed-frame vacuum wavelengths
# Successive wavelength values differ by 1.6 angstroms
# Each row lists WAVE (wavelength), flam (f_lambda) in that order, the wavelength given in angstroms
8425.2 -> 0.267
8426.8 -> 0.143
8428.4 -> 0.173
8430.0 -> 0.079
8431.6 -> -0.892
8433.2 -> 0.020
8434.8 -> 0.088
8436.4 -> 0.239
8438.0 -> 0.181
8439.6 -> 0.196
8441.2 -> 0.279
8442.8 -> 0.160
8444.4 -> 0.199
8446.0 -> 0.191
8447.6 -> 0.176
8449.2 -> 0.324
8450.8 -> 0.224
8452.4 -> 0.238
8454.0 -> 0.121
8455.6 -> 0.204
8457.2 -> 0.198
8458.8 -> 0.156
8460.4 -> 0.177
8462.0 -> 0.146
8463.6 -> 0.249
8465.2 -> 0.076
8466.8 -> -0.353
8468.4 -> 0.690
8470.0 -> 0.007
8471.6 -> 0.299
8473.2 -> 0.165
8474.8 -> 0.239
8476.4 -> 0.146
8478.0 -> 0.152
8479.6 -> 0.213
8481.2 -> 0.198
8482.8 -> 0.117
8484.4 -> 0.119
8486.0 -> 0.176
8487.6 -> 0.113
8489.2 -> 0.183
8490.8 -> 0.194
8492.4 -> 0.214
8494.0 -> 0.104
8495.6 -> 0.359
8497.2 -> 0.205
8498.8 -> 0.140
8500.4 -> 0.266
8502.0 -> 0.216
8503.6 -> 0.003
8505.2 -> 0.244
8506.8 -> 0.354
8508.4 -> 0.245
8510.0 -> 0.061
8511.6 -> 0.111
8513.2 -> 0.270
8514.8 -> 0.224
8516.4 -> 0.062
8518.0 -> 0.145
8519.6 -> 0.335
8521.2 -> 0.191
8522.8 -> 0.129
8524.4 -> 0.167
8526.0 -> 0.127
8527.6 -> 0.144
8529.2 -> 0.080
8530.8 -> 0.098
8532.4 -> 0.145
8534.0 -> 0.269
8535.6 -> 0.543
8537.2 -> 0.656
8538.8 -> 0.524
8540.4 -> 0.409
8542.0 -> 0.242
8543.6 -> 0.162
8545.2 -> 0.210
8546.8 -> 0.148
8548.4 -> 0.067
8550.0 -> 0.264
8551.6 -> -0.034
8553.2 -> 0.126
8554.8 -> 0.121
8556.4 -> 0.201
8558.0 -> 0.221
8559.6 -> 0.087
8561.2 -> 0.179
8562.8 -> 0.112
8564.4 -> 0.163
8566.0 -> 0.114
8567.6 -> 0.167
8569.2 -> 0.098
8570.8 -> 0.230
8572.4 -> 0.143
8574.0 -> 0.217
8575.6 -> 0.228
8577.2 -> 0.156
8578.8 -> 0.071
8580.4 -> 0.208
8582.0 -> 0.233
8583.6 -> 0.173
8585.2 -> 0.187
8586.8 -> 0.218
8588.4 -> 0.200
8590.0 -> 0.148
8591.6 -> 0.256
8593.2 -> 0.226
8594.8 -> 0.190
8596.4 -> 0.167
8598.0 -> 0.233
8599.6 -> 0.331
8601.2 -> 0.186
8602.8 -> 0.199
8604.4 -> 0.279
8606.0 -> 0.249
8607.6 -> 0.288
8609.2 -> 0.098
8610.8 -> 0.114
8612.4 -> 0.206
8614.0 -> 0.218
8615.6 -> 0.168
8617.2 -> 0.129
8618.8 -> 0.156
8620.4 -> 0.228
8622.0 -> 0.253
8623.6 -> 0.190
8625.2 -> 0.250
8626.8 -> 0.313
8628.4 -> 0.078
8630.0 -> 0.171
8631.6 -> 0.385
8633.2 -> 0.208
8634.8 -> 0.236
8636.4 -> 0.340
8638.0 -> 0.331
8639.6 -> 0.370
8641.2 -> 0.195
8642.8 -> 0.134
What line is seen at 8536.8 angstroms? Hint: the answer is H-gamma 4340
